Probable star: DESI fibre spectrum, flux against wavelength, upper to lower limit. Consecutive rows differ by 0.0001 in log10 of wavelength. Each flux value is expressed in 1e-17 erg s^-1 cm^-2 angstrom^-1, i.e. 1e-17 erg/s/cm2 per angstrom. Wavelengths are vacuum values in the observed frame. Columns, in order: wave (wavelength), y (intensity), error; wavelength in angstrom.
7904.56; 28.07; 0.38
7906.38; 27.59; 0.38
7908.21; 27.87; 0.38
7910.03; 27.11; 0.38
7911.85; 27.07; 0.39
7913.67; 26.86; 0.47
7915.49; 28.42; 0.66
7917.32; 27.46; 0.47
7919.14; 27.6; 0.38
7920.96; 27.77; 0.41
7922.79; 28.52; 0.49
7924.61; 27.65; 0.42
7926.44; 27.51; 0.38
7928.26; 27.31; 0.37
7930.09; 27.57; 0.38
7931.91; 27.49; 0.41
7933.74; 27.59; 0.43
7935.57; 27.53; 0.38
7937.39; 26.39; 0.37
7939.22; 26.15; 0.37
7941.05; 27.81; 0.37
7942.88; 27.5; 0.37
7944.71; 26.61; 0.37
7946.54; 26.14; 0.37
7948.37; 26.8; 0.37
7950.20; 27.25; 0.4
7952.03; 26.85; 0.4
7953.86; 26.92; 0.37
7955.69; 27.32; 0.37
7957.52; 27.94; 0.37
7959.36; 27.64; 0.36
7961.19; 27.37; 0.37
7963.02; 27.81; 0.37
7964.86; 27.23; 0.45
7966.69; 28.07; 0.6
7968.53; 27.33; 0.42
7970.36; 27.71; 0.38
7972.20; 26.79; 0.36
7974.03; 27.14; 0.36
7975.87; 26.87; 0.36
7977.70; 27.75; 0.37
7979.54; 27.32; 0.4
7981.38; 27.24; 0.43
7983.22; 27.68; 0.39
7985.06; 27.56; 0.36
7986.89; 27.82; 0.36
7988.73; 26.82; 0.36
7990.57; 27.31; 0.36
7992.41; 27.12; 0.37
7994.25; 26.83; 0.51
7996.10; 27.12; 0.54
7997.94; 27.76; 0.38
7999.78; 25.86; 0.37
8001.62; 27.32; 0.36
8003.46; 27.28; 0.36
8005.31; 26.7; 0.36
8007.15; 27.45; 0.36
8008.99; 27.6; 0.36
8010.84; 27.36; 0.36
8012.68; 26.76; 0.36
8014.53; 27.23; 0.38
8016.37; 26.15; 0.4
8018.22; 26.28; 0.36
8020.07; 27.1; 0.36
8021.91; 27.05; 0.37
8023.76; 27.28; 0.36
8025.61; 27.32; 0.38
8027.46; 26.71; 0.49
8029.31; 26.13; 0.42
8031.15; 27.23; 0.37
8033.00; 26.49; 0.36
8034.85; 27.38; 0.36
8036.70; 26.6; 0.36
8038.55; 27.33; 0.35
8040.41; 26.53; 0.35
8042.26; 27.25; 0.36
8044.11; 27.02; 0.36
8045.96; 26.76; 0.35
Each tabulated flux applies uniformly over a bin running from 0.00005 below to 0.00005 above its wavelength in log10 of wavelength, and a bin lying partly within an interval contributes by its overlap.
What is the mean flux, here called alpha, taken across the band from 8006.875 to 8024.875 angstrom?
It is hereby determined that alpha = 27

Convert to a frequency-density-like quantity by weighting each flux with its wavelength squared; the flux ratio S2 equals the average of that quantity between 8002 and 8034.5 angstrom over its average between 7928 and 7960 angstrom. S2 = 1.0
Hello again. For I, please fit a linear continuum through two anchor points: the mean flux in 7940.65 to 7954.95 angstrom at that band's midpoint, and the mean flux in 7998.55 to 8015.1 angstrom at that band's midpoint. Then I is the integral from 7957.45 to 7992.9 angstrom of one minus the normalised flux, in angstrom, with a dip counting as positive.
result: -0.5 angstrom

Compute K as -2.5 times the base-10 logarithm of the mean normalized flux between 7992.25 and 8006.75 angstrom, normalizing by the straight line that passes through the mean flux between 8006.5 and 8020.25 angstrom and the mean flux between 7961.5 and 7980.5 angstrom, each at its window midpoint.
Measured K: 0.00 mag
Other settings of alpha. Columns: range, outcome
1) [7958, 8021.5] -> 27.2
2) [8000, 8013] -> 27.2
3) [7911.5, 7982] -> 27.3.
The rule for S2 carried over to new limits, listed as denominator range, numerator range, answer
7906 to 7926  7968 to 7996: 1.00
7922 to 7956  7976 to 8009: 1.01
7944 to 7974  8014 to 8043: 1.00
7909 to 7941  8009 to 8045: 1.01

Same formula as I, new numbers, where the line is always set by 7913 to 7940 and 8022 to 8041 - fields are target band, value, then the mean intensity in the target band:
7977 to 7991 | -0.1 angstrom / 27.4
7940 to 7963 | 0.1 angstrom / 27.2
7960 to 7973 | -0.1 angstrom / 27.5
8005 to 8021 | 0.0 angstrom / 27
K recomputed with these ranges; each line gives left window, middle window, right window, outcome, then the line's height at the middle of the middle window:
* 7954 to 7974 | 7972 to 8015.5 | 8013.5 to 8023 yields 0.00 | 27.1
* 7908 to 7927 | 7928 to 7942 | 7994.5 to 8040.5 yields 0.01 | 27.5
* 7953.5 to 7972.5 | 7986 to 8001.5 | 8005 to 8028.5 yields 0.01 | 27.2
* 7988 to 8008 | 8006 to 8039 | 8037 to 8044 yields 0.00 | 27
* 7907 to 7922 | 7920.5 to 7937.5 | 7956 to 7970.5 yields 0.00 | 27.5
